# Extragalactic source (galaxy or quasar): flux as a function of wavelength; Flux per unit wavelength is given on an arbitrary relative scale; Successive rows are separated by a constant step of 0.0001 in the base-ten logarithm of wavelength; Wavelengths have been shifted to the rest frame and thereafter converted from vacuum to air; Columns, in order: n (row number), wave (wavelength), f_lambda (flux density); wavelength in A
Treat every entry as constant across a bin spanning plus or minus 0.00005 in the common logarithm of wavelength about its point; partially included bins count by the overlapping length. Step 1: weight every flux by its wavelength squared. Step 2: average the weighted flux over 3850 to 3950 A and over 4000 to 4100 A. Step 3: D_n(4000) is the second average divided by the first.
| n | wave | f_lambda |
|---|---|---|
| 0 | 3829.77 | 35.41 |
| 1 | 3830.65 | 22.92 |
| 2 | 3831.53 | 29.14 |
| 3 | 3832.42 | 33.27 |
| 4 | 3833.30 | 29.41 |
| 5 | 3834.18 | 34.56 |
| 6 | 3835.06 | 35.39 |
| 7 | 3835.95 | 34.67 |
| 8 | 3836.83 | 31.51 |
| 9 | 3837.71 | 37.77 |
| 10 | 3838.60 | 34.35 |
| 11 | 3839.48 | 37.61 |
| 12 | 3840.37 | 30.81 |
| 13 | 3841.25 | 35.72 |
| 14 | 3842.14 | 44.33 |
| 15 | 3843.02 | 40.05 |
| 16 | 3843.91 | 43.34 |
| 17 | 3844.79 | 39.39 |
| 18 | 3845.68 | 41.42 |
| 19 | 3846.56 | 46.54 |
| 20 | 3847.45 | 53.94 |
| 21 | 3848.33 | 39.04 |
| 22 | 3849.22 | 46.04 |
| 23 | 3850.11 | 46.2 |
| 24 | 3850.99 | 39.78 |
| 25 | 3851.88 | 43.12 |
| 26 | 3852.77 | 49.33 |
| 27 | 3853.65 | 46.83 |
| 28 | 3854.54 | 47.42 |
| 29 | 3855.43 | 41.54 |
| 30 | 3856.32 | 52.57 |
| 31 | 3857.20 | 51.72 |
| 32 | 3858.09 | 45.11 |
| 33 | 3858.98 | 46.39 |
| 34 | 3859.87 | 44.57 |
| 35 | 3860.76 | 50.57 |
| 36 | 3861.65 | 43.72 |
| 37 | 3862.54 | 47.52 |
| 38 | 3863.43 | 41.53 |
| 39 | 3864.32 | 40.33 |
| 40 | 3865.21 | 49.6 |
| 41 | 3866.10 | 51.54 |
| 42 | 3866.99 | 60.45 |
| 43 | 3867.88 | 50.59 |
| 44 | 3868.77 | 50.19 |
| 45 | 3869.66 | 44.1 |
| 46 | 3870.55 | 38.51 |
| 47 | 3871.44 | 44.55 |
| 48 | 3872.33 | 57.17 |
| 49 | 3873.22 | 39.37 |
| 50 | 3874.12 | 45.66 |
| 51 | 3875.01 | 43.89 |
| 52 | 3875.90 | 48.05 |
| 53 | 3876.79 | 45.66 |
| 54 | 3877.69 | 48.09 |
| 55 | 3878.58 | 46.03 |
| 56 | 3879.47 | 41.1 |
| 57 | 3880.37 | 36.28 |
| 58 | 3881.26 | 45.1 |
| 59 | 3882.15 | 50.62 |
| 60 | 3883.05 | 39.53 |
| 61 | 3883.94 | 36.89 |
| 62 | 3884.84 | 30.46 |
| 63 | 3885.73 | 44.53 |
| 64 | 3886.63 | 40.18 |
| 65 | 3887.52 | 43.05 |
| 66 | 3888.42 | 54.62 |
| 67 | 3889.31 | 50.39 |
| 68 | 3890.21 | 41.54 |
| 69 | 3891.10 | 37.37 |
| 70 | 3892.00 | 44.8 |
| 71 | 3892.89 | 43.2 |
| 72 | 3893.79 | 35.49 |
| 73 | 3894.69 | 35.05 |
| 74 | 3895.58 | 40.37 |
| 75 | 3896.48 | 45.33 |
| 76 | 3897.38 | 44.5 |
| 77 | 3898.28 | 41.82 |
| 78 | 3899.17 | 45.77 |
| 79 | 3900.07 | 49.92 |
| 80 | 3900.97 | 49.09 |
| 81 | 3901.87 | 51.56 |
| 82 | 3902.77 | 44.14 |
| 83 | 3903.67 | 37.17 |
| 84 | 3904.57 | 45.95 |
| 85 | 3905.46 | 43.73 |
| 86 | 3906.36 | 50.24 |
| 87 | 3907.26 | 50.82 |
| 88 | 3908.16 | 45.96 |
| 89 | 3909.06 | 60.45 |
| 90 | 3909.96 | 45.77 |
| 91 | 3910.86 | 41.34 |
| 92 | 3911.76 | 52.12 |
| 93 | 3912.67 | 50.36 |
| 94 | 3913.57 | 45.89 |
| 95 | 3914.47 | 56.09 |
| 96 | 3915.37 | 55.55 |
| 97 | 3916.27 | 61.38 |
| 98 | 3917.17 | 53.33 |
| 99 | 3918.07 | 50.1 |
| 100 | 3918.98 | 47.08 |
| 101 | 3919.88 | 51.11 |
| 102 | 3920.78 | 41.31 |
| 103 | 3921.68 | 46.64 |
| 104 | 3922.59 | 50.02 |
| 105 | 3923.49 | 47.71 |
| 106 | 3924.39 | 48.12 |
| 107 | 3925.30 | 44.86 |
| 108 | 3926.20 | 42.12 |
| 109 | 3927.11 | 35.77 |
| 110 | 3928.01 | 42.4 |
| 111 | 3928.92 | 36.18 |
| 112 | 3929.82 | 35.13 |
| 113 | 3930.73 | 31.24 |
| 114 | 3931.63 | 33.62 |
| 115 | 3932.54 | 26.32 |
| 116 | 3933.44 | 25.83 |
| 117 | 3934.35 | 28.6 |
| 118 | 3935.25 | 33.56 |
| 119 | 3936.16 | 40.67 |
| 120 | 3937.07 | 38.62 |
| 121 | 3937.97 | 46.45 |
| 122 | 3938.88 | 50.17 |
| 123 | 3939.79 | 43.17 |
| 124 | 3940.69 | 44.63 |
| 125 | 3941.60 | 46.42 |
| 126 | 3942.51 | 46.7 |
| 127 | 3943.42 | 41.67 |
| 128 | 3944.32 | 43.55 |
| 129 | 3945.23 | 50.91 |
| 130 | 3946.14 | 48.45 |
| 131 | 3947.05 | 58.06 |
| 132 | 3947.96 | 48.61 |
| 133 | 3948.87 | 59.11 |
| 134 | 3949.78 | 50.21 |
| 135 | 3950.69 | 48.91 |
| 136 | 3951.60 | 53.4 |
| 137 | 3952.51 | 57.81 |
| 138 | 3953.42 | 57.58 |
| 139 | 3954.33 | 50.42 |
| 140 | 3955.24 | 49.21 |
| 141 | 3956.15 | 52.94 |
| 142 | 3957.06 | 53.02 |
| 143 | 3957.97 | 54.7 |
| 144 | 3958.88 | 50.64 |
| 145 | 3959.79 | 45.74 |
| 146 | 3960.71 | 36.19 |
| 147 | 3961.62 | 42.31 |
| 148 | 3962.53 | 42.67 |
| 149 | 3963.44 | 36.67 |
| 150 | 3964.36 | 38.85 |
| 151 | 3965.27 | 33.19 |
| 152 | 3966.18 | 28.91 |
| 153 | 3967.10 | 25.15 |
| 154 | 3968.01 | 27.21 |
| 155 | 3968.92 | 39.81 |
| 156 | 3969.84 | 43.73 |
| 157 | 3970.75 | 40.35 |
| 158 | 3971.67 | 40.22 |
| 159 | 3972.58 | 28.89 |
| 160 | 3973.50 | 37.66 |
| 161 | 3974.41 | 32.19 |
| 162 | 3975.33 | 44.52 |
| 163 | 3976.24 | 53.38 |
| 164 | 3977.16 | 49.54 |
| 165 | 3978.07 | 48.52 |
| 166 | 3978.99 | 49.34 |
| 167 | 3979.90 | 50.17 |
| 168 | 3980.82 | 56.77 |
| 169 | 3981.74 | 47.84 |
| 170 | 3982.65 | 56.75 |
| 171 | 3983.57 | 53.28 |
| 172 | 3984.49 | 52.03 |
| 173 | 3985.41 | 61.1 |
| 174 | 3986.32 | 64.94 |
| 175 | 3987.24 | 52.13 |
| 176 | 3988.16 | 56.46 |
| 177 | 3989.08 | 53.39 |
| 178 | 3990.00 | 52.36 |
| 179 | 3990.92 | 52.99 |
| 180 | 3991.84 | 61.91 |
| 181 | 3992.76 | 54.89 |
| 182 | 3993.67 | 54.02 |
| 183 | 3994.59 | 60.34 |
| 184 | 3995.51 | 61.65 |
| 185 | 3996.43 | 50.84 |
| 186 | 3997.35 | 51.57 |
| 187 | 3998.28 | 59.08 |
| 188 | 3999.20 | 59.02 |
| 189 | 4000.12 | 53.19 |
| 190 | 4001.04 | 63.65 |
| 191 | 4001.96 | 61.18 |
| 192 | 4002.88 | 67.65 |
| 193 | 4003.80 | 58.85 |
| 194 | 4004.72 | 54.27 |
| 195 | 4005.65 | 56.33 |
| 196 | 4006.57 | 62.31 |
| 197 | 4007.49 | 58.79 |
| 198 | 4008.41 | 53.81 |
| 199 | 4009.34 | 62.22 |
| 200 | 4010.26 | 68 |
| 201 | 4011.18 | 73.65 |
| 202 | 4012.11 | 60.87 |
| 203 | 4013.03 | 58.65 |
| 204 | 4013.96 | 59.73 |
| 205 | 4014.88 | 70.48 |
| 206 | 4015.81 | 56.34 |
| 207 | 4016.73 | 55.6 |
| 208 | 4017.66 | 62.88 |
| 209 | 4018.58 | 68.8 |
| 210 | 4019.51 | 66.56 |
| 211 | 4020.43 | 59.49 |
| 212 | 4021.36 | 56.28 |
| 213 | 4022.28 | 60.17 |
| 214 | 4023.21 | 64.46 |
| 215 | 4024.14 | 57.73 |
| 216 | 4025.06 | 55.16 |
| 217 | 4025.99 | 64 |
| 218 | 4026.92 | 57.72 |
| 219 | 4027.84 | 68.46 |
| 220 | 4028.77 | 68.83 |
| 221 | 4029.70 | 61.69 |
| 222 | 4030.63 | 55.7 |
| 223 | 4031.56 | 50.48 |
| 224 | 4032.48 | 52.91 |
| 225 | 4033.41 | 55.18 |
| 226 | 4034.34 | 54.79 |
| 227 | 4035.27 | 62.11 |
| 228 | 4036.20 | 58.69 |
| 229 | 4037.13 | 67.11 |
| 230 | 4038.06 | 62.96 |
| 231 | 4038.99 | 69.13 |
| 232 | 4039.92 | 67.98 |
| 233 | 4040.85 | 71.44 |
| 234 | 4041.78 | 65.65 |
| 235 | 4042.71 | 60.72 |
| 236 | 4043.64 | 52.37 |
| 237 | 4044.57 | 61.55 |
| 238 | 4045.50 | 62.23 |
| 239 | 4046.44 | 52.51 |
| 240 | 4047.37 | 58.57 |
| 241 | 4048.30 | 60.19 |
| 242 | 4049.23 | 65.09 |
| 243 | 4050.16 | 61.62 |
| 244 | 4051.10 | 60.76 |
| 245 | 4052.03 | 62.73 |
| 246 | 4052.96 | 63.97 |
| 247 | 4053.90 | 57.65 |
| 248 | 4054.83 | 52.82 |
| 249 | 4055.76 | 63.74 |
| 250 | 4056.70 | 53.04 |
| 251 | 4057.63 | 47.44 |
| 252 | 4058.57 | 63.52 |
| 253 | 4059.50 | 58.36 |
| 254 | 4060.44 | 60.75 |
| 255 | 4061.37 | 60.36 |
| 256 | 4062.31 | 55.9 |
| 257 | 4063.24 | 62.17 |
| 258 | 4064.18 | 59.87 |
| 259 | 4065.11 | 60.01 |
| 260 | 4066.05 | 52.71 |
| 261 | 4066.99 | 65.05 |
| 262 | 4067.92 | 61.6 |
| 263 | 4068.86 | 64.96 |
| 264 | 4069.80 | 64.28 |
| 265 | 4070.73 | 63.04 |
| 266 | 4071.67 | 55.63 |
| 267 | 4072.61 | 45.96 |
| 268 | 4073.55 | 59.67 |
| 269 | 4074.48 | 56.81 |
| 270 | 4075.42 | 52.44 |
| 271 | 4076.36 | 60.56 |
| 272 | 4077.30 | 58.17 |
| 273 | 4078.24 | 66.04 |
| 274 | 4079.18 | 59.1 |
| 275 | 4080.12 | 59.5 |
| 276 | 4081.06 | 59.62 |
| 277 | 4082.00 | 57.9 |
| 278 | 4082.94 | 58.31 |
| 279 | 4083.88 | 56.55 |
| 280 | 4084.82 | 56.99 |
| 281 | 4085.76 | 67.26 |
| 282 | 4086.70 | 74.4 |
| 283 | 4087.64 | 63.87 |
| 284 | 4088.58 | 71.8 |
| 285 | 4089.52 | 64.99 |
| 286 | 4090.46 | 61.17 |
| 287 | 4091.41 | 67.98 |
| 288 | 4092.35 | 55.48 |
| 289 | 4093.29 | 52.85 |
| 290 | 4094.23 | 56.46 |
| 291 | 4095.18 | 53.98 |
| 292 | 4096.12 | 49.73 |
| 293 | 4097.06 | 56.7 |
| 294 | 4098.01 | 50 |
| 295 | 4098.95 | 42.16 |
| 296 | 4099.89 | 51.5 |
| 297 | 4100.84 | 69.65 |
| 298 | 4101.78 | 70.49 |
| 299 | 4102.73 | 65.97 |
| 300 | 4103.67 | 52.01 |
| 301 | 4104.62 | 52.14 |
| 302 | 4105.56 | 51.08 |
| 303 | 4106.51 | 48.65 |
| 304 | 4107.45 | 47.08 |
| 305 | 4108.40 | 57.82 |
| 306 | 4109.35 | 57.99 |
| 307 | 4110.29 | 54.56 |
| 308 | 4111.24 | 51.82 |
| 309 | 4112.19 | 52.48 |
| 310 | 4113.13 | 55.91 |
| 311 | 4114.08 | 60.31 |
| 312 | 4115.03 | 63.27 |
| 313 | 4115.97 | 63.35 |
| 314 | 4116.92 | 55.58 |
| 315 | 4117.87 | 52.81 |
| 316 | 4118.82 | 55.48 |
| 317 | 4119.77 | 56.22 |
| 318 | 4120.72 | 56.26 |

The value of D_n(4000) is 1.43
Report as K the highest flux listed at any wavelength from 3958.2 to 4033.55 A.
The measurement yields 73.65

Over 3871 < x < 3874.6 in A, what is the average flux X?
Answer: 46.6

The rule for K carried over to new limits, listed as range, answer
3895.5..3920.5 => 61.38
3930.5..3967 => 59.11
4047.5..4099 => 74.4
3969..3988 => 64.94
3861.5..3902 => 60.45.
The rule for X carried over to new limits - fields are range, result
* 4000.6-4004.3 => 62.8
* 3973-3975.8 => 38.1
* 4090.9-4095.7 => 57.2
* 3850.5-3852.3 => 41.6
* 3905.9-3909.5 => 51.8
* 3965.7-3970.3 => 33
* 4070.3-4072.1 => 59.3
